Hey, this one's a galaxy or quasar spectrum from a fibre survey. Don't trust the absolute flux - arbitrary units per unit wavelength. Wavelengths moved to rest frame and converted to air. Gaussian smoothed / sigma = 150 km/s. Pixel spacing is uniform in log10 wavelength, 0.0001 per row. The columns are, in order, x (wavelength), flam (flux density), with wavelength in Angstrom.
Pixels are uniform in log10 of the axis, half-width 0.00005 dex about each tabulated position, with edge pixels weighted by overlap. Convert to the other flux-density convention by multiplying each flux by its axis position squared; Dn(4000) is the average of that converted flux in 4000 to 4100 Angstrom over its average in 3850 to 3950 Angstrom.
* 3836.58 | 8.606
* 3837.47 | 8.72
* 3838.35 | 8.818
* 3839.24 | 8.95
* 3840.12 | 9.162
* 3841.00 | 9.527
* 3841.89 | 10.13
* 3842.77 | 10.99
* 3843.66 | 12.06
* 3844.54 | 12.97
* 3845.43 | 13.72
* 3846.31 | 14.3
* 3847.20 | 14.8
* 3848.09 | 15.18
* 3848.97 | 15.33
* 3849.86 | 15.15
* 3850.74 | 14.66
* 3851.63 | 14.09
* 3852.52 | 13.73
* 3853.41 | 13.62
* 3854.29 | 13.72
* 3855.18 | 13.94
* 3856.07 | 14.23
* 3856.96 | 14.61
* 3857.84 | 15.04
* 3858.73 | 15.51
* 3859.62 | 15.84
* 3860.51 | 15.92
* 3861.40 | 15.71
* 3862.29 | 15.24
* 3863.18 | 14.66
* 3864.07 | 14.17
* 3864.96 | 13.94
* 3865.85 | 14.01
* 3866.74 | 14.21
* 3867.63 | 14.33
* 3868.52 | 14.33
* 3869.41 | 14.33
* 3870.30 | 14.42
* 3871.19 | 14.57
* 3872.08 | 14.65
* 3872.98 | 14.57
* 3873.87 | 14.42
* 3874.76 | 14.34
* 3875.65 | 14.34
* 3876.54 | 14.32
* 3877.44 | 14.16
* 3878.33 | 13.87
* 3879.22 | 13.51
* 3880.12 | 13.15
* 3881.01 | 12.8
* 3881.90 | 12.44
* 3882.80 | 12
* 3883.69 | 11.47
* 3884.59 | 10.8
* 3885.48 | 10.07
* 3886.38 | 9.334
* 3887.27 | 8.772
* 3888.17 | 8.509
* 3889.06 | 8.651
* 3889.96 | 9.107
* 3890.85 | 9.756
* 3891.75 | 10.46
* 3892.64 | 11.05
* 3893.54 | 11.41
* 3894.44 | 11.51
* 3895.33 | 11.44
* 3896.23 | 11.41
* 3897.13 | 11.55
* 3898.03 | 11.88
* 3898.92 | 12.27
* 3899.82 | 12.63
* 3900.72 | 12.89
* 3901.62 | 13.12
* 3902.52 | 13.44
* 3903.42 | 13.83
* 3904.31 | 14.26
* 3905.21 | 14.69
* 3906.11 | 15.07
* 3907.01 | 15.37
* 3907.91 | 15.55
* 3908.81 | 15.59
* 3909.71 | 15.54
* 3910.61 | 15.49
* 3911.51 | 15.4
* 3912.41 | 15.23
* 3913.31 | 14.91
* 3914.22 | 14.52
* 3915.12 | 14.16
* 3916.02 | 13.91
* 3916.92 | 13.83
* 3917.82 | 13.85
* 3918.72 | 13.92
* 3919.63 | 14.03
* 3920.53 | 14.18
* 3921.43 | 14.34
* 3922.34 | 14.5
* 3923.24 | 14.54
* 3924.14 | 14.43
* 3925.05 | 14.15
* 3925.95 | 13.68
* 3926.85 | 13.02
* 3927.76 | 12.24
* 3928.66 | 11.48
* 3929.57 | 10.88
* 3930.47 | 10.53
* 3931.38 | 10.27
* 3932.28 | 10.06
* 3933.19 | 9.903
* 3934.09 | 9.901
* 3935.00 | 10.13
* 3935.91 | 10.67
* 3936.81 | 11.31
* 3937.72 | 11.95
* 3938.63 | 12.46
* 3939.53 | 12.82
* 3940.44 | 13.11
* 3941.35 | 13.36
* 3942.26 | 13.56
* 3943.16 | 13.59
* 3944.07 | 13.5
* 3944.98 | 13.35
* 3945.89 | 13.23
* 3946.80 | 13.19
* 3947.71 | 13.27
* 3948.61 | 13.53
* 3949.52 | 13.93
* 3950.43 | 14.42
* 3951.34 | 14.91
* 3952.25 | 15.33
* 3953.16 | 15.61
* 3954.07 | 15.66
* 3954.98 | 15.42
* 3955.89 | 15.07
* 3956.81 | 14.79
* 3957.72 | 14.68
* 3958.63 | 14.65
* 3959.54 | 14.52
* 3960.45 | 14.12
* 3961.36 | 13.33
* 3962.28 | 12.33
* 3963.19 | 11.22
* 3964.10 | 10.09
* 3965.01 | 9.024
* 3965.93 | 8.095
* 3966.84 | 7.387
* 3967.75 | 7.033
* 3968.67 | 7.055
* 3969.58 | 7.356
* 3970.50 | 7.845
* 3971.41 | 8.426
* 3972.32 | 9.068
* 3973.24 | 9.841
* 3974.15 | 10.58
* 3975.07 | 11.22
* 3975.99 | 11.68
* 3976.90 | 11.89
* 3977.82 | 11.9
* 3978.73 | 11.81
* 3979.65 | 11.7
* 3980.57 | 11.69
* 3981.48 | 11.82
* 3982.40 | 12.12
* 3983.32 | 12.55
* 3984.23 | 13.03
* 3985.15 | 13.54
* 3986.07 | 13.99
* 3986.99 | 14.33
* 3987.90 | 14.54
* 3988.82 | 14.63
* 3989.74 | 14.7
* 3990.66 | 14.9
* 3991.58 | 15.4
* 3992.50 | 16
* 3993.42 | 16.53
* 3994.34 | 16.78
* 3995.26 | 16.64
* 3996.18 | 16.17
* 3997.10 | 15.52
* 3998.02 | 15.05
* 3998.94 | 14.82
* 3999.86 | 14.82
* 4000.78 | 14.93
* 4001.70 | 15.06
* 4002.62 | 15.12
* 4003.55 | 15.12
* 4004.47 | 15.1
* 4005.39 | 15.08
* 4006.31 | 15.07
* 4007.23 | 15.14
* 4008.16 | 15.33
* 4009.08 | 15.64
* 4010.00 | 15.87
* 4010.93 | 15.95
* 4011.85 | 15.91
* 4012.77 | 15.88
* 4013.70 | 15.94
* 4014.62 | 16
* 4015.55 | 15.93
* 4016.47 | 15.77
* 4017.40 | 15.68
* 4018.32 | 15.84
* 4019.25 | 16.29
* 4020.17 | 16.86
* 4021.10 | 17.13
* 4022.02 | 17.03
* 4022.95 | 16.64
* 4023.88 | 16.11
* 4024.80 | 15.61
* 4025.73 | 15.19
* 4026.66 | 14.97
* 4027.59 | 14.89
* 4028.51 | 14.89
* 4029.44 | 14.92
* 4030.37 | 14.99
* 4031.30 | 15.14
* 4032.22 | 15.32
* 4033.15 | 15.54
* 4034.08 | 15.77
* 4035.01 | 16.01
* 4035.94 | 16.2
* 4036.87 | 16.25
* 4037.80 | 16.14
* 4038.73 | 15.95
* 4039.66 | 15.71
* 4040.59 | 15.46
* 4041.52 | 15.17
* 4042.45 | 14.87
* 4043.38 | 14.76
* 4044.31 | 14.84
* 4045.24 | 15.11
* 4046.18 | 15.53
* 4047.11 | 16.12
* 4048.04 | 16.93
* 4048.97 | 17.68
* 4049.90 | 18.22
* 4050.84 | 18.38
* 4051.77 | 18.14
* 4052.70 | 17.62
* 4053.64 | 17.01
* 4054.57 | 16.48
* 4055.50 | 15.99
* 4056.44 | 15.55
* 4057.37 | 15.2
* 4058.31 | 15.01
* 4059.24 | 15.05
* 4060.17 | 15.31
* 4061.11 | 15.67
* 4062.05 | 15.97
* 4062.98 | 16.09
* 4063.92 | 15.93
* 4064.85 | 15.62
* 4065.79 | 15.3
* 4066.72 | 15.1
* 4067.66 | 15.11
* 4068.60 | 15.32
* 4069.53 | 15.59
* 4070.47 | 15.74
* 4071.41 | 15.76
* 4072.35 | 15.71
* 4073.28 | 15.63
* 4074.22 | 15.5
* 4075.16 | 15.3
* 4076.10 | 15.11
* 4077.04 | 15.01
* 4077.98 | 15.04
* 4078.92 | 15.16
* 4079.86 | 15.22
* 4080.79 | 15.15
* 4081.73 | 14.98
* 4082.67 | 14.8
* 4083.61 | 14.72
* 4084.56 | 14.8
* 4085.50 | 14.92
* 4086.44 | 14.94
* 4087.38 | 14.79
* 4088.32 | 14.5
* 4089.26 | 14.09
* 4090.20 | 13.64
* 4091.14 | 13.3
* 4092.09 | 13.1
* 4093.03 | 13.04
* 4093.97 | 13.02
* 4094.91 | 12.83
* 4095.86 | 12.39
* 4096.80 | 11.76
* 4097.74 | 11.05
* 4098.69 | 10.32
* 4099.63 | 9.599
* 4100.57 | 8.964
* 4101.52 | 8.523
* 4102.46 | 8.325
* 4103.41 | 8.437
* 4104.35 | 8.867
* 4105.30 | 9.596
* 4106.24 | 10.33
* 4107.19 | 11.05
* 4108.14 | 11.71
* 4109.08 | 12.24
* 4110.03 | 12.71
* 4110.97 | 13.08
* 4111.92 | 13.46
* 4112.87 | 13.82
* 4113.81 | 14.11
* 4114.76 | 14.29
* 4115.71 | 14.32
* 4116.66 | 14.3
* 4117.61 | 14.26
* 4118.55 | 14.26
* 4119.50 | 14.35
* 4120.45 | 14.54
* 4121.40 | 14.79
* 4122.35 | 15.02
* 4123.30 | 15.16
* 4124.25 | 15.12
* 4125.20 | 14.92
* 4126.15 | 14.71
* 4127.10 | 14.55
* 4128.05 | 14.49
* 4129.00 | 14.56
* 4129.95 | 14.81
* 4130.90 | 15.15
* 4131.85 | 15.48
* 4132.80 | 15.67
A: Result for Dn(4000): 1.25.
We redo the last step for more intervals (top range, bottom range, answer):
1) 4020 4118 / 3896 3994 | 1.20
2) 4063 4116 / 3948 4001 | 1.10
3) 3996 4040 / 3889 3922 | 1.24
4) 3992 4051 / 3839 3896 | 1.31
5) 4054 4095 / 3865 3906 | 1.32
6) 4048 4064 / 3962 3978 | 1.81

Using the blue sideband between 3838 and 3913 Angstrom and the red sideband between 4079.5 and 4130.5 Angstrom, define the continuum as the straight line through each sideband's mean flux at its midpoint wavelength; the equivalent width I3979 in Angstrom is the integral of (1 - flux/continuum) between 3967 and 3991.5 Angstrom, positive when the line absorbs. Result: 3.1 Angstrom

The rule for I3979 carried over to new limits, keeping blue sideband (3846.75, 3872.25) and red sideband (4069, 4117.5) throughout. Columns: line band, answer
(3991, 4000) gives -1.29 Angstrom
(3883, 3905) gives 4.77 Angstrom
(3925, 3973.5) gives 7.08 Angstrom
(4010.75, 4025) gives -2.60 Angstrom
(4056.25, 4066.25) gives -1.56 Angstrom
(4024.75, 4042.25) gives -2.42 Angstrom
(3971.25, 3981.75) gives 2.19 Angstrom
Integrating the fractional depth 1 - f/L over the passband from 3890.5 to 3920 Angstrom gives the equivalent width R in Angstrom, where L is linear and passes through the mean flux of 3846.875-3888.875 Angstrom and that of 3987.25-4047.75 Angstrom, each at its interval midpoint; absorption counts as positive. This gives 1.5 Angstrom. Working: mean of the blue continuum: 13.7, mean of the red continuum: 15.6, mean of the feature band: 13.5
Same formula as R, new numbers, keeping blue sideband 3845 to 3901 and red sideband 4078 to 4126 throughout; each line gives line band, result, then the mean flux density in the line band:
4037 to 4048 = -2.0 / 15.5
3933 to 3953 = 0.4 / 12.9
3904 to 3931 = -1.9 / 14.1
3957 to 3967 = 0.9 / 12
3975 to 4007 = -2.6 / 14.2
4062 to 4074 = -2.3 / 15.6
